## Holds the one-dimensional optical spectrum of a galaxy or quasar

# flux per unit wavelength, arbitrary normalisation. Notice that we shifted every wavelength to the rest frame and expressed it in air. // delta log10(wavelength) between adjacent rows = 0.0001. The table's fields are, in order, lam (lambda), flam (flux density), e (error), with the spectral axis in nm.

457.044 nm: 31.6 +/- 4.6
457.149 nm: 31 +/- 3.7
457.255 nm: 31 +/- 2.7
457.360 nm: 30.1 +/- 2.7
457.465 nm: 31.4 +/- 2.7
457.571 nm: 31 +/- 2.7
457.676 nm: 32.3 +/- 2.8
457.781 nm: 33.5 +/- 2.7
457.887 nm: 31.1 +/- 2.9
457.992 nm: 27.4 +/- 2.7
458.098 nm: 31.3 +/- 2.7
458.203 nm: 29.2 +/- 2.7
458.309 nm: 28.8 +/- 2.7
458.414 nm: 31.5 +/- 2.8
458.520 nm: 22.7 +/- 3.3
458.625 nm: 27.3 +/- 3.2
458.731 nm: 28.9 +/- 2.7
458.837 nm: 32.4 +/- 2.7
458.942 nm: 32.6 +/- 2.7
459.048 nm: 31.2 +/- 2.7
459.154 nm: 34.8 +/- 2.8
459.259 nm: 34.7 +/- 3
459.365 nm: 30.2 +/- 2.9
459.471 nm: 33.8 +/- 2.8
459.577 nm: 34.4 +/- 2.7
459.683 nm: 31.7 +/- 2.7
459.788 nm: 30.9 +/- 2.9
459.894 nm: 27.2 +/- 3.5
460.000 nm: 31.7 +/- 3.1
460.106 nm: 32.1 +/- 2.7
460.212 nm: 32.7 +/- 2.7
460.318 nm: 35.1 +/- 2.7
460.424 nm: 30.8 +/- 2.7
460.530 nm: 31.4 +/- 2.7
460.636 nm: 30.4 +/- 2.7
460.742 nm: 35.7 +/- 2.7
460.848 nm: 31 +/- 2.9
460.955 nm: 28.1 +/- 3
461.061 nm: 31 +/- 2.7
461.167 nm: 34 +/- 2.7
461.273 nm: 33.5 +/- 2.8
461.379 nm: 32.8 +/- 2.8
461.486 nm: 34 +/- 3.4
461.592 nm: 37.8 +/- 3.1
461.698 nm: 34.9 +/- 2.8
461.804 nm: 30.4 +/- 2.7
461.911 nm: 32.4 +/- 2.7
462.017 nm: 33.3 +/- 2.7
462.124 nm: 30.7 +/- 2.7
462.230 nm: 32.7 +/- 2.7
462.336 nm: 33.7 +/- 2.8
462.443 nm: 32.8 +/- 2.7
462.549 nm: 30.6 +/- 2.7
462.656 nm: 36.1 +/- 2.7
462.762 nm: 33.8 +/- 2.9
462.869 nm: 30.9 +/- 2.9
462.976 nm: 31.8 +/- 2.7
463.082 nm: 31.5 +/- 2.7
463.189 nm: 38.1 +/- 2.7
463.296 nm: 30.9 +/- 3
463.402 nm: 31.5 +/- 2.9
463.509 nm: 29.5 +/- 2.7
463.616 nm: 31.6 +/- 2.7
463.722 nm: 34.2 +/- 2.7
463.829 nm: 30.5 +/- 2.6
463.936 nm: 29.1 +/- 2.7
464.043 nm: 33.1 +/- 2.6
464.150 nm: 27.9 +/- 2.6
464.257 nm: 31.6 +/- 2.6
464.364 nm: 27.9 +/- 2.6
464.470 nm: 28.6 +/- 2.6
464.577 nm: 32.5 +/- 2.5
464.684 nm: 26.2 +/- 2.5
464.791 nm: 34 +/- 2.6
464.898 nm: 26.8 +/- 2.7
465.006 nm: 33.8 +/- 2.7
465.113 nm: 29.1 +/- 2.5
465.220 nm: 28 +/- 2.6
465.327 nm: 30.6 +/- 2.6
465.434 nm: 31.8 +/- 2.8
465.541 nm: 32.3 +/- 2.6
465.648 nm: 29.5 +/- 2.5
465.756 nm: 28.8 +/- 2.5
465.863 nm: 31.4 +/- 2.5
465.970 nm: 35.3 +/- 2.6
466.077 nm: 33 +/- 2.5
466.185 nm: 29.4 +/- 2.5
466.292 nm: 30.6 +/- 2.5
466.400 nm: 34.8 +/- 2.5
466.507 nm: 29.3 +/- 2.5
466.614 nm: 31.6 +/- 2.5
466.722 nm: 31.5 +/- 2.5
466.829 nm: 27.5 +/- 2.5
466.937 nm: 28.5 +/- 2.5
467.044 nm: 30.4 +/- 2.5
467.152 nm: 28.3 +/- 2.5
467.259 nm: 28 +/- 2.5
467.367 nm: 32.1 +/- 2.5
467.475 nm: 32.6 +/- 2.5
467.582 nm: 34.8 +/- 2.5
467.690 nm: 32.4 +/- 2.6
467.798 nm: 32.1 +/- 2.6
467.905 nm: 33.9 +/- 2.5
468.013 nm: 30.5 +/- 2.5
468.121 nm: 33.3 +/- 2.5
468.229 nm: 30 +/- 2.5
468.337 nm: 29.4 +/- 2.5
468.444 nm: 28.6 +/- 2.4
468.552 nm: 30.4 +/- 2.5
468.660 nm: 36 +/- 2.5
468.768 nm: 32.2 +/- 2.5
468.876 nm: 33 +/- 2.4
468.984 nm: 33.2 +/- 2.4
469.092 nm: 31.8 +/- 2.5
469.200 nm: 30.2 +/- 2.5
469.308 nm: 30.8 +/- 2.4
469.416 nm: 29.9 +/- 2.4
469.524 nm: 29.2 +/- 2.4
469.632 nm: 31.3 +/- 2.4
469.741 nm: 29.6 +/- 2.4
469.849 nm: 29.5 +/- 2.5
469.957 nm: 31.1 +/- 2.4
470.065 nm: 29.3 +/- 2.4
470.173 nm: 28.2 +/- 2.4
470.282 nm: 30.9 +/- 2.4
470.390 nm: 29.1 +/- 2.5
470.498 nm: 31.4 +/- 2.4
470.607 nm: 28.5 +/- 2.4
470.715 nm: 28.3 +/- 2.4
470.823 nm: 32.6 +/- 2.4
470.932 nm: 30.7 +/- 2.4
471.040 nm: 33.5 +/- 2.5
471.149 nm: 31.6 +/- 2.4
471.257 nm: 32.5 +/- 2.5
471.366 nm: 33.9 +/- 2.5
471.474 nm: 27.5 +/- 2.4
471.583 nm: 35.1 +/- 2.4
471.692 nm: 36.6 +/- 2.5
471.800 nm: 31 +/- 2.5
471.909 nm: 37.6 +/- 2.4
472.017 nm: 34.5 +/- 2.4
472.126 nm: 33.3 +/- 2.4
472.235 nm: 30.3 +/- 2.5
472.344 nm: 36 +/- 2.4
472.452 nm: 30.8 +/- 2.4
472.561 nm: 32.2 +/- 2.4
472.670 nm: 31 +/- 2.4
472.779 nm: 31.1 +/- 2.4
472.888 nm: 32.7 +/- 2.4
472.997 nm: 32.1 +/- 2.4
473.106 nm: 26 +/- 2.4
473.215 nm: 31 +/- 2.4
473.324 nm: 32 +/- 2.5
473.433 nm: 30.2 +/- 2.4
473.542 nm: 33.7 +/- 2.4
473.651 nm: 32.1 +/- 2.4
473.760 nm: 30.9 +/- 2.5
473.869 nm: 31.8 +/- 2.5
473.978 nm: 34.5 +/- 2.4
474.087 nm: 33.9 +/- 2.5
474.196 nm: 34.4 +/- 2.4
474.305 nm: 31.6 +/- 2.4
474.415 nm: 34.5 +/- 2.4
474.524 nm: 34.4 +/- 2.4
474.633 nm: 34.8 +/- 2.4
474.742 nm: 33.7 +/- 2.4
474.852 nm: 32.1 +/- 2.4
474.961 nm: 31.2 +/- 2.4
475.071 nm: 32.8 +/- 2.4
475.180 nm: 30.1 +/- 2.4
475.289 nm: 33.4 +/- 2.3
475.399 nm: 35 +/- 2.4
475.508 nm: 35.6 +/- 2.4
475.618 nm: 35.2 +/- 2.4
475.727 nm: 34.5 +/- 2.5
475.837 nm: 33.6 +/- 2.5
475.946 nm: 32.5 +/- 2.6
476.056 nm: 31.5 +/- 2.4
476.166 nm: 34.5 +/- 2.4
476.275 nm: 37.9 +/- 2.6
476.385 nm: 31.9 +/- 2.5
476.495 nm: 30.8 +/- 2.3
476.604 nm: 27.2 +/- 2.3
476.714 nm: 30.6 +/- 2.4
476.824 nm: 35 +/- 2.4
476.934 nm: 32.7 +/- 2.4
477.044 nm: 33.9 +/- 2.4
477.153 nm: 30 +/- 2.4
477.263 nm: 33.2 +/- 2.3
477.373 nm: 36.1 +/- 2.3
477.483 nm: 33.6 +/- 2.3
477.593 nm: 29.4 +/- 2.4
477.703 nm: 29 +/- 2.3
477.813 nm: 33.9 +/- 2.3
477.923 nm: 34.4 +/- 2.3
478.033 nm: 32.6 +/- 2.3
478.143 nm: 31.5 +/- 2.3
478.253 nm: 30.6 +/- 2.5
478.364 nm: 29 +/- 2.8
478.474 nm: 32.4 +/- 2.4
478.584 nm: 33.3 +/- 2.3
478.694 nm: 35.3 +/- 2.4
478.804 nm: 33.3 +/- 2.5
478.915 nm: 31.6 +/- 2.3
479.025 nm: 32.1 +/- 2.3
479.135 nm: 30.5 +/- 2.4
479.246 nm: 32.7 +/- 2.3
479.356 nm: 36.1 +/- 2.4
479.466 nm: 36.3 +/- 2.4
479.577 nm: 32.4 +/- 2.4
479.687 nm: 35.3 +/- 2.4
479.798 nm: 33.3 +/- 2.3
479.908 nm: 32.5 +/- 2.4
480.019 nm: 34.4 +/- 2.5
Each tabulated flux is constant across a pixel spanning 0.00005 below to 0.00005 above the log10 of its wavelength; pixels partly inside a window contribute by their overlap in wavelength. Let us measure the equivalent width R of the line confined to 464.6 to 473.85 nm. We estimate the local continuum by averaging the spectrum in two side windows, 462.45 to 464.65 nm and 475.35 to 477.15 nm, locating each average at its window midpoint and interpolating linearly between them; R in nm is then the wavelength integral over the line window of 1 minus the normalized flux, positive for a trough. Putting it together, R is 0.30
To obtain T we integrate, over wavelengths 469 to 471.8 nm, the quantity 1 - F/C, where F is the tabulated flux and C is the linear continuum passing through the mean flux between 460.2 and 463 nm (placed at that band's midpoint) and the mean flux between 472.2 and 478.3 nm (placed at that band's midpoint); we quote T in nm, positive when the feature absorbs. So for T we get 0.14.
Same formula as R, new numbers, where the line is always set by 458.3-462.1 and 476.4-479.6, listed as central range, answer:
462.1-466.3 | 0.09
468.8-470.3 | 0.07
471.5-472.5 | -0.05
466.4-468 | 0.05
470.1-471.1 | 0.06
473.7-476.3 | -0.09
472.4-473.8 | 0.04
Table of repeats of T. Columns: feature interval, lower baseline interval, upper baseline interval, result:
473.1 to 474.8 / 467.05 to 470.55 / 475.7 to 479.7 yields -0.04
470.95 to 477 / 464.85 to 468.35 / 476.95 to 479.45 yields -0.14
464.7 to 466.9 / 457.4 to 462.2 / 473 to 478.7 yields 0.08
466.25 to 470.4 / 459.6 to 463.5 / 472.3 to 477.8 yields 0.20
